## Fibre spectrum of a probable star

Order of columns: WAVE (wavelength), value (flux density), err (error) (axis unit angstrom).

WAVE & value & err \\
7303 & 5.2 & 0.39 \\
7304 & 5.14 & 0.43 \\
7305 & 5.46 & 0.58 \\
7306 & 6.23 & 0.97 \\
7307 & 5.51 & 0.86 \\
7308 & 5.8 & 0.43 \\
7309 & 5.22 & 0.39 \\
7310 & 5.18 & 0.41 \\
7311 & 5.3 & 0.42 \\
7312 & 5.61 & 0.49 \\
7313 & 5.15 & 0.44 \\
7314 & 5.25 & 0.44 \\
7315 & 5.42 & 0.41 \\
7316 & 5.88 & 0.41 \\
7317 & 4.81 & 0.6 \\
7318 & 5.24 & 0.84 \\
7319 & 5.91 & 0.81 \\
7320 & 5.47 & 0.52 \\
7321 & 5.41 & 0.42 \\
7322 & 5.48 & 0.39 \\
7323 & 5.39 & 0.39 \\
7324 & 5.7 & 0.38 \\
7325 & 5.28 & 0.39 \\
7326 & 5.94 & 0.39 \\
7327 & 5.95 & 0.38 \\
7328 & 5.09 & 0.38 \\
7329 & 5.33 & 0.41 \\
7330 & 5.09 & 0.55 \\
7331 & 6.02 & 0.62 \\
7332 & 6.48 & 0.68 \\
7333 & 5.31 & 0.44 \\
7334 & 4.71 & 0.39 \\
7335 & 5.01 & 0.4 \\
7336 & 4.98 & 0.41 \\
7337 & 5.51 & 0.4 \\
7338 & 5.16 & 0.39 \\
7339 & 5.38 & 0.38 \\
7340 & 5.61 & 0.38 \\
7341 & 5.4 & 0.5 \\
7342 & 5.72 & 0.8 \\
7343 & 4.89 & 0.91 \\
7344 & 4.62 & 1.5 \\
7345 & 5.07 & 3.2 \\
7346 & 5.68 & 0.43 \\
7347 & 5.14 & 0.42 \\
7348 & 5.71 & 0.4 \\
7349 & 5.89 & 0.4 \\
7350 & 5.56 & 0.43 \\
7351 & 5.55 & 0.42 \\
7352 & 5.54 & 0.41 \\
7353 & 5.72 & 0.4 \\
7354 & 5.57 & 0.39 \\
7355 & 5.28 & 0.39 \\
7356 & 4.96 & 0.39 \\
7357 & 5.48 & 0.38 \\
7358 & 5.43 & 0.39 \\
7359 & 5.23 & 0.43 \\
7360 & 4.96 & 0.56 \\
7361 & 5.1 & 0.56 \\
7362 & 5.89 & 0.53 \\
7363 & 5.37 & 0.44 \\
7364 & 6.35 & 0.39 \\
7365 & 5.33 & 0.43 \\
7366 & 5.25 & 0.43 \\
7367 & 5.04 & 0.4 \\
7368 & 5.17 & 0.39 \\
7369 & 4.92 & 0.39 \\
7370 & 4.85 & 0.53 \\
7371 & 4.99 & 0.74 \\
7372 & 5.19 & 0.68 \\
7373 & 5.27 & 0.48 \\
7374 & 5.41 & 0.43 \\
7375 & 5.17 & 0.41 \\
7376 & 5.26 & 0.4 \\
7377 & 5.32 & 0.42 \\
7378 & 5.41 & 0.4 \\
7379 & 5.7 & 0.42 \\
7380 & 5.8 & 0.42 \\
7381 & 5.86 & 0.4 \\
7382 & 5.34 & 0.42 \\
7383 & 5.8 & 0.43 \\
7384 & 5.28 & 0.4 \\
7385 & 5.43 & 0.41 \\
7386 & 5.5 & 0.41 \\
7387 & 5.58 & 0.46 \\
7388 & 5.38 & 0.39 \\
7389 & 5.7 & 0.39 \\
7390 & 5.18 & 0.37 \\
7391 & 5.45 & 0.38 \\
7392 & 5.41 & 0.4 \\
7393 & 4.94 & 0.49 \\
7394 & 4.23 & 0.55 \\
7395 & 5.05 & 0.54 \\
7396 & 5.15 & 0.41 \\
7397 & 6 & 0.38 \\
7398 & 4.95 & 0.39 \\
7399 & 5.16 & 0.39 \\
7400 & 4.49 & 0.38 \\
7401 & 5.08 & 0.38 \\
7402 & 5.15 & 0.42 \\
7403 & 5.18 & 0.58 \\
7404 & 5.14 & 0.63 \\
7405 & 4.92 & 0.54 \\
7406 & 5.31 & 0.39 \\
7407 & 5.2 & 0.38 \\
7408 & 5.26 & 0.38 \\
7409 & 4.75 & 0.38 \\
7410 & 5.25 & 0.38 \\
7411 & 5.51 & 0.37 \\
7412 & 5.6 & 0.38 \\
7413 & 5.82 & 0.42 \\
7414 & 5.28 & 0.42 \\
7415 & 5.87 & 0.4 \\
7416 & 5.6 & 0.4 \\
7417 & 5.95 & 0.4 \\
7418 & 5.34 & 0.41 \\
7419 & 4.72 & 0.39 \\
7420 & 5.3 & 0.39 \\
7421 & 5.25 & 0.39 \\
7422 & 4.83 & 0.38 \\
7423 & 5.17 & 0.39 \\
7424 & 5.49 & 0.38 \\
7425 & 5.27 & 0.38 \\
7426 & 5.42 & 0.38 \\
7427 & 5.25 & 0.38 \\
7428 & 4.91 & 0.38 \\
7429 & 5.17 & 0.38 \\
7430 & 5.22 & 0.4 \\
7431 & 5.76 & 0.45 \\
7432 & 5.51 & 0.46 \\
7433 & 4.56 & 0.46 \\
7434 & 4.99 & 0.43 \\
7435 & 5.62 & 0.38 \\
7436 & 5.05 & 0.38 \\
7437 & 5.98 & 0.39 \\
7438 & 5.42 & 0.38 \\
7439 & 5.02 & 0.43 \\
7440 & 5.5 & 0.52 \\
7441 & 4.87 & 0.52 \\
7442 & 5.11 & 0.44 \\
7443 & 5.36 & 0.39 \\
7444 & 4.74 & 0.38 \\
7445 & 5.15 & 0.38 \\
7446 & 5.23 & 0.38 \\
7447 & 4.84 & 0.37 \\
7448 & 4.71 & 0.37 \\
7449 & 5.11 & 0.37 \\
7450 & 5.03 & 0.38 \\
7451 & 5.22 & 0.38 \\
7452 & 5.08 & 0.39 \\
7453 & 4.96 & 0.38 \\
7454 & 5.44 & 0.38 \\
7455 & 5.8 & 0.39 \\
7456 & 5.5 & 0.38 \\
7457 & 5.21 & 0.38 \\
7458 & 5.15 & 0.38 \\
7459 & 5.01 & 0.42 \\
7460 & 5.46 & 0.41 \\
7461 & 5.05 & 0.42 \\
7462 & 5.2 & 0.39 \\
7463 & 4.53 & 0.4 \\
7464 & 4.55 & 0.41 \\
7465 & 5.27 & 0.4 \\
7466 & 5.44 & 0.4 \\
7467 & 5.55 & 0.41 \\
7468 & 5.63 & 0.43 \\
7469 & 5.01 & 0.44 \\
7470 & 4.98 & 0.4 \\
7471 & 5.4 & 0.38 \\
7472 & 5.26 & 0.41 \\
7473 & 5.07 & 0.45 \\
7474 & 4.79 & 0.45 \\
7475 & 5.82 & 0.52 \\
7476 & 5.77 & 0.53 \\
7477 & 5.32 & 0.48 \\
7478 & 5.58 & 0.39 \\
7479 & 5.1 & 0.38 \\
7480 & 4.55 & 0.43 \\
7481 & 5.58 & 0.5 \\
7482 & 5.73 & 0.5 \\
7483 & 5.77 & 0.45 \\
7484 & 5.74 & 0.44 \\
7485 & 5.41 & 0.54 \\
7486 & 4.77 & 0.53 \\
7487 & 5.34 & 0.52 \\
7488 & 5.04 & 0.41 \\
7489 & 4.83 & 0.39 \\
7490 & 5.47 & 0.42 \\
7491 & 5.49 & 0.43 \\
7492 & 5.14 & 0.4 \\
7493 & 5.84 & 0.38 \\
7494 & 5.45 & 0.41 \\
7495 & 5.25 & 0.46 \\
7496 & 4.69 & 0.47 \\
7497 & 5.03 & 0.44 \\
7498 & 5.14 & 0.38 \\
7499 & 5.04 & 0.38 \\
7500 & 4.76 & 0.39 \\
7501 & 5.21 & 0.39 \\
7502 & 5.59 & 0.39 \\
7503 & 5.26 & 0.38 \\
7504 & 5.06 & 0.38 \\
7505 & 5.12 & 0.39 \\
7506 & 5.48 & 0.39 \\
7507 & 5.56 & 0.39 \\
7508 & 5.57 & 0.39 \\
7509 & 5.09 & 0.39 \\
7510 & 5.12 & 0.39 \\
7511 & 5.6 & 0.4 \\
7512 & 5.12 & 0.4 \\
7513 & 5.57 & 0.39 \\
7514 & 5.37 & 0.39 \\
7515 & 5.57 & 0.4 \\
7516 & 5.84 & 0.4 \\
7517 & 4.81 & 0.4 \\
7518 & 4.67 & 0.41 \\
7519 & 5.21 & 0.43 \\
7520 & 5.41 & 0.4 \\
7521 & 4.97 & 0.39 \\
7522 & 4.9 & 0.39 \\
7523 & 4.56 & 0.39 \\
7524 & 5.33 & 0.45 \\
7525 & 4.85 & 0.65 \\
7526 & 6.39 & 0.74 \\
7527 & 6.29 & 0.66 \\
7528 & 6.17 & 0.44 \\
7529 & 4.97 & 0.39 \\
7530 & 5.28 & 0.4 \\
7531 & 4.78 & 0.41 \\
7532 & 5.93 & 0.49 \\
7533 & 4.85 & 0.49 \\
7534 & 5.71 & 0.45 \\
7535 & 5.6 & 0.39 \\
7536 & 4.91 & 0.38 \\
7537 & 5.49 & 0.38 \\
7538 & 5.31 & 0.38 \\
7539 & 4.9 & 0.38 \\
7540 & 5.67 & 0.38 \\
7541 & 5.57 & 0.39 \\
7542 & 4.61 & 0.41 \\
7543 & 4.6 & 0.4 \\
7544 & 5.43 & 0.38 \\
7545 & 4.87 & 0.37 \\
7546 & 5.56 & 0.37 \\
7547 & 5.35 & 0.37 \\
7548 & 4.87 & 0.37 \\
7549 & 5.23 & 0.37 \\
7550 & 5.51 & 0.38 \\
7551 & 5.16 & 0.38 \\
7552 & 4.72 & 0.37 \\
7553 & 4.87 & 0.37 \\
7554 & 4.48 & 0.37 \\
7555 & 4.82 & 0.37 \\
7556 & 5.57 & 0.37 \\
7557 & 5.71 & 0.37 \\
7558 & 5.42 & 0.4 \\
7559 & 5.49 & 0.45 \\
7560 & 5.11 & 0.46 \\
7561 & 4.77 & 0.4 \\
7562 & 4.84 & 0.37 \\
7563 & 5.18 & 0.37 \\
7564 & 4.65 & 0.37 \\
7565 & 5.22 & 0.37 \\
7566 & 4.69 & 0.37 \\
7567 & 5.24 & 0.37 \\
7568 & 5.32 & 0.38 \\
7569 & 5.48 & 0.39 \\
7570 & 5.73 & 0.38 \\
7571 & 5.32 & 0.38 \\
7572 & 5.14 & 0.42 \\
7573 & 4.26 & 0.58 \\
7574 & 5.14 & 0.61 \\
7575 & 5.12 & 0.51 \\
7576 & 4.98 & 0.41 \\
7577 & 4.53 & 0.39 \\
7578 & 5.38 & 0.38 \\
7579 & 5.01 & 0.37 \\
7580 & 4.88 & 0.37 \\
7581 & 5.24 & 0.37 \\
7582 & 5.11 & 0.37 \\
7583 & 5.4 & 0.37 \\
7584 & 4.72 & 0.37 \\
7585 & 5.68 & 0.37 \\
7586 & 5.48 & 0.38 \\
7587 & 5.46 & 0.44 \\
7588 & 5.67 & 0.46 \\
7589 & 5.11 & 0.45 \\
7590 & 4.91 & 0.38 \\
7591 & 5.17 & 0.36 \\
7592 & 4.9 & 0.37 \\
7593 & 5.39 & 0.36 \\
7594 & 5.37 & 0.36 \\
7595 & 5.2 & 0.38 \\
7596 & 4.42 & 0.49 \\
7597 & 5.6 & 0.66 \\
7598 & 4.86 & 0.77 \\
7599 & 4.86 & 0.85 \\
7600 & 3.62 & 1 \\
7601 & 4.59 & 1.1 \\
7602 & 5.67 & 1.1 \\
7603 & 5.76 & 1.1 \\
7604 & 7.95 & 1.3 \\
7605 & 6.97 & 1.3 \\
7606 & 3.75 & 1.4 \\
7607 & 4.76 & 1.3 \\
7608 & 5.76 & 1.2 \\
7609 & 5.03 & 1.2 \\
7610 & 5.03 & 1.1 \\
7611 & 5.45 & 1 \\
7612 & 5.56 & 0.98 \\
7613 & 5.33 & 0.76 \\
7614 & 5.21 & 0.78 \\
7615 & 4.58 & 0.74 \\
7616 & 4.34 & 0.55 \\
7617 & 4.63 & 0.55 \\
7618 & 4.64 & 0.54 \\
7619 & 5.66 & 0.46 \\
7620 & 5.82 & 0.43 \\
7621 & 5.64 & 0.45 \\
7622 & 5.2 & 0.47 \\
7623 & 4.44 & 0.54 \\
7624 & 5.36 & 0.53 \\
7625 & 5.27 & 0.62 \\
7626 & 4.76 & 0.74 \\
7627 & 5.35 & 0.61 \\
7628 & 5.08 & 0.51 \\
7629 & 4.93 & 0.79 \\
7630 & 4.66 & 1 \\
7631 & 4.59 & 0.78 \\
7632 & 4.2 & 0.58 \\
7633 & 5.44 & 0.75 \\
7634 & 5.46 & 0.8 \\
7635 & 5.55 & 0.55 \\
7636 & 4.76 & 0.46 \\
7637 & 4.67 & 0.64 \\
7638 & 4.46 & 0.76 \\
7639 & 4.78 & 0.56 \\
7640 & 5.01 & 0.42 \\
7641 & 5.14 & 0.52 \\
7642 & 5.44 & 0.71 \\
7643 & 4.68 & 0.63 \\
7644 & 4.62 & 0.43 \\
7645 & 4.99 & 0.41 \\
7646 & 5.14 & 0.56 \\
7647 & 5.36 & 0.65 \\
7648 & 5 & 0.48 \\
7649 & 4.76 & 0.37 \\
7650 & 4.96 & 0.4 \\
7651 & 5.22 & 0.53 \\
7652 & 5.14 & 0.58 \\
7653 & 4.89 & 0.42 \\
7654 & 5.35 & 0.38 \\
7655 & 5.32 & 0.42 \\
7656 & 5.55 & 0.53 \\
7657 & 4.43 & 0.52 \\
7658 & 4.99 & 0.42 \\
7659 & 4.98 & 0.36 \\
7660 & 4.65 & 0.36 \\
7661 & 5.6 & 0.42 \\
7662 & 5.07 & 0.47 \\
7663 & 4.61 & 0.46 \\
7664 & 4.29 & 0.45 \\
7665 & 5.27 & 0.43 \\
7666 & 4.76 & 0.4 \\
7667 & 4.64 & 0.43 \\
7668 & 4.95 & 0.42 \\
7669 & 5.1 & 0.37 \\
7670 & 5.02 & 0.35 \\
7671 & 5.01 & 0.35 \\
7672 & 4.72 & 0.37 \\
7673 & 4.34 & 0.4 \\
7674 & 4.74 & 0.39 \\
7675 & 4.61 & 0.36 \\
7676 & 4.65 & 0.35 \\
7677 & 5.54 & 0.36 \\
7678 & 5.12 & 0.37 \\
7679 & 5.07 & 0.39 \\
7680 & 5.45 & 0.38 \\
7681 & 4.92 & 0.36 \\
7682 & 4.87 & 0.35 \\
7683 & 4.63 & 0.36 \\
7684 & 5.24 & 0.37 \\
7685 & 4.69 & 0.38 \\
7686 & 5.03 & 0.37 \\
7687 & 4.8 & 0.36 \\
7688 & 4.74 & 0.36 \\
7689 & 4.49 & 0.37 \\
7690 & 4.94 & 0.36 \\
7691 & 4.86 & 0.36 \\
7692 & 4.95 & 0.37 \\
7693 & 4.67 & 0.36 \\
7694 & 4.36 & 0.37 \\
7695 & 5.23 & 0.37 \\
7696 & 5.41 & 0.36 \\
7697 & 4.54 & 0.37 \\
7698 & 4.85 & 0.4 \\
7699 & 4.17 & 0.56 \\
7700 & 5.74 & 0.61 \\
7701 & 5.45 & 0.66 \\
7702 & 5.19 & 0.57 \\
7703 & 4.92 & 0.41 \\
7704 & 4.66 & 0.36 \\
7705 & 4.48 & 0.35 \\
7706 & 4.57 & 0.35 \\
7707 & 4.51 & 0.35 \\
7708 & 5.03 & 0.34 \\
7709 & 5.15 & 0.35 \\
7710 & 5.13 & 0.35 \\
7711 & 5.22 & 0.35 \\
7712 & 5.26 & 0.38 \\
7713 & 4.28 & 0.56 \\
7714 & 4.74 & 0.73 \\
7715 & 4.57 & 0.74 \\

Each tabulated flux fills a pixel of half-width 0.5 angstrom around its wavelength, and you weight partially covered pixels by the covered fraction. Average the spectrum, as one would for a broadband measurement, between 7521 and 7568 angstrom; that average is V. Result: 5.2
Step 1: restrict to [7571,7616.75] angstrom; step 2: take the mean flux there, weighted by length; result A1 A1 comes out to 5.16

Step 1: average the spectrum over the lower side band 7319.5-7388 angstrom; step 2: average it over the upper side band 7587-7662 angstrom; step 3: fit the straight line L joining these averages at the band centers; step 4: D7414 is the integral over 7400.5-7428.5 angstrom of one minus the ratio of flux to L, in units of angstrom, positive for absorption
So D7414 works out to 0.29 angstrom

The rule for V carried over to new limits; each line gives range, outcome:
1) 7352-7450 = 5.28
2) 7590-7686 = 5.04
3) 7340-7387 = 5.38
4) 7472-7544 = 5.29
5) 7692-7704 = 4.94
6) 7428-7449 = 5.18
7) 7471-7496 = 5.33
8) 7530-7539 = 5.3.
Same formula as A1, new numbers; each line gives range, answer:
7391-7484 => 5.23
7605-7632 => 5.05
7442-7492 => 5.22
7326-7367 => 5.41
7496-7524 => 5.2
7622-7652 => 4.97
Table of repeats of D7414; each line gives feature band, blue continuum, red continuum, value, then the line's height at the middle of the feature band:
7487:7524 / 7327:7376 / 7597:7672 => -0.2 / 5.19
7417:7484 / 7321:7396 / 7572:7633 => 0.6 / 5.28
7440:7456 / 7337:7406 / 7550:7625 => 0.4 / 5.26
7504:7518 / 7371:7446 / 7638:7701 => -0.5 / 5.15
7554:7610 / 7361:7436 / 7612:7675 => -1.4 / 5.06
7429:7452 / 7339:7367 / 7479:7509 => 0.6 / 5.32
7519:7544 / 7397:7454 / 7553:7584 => -0.8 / 5.13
